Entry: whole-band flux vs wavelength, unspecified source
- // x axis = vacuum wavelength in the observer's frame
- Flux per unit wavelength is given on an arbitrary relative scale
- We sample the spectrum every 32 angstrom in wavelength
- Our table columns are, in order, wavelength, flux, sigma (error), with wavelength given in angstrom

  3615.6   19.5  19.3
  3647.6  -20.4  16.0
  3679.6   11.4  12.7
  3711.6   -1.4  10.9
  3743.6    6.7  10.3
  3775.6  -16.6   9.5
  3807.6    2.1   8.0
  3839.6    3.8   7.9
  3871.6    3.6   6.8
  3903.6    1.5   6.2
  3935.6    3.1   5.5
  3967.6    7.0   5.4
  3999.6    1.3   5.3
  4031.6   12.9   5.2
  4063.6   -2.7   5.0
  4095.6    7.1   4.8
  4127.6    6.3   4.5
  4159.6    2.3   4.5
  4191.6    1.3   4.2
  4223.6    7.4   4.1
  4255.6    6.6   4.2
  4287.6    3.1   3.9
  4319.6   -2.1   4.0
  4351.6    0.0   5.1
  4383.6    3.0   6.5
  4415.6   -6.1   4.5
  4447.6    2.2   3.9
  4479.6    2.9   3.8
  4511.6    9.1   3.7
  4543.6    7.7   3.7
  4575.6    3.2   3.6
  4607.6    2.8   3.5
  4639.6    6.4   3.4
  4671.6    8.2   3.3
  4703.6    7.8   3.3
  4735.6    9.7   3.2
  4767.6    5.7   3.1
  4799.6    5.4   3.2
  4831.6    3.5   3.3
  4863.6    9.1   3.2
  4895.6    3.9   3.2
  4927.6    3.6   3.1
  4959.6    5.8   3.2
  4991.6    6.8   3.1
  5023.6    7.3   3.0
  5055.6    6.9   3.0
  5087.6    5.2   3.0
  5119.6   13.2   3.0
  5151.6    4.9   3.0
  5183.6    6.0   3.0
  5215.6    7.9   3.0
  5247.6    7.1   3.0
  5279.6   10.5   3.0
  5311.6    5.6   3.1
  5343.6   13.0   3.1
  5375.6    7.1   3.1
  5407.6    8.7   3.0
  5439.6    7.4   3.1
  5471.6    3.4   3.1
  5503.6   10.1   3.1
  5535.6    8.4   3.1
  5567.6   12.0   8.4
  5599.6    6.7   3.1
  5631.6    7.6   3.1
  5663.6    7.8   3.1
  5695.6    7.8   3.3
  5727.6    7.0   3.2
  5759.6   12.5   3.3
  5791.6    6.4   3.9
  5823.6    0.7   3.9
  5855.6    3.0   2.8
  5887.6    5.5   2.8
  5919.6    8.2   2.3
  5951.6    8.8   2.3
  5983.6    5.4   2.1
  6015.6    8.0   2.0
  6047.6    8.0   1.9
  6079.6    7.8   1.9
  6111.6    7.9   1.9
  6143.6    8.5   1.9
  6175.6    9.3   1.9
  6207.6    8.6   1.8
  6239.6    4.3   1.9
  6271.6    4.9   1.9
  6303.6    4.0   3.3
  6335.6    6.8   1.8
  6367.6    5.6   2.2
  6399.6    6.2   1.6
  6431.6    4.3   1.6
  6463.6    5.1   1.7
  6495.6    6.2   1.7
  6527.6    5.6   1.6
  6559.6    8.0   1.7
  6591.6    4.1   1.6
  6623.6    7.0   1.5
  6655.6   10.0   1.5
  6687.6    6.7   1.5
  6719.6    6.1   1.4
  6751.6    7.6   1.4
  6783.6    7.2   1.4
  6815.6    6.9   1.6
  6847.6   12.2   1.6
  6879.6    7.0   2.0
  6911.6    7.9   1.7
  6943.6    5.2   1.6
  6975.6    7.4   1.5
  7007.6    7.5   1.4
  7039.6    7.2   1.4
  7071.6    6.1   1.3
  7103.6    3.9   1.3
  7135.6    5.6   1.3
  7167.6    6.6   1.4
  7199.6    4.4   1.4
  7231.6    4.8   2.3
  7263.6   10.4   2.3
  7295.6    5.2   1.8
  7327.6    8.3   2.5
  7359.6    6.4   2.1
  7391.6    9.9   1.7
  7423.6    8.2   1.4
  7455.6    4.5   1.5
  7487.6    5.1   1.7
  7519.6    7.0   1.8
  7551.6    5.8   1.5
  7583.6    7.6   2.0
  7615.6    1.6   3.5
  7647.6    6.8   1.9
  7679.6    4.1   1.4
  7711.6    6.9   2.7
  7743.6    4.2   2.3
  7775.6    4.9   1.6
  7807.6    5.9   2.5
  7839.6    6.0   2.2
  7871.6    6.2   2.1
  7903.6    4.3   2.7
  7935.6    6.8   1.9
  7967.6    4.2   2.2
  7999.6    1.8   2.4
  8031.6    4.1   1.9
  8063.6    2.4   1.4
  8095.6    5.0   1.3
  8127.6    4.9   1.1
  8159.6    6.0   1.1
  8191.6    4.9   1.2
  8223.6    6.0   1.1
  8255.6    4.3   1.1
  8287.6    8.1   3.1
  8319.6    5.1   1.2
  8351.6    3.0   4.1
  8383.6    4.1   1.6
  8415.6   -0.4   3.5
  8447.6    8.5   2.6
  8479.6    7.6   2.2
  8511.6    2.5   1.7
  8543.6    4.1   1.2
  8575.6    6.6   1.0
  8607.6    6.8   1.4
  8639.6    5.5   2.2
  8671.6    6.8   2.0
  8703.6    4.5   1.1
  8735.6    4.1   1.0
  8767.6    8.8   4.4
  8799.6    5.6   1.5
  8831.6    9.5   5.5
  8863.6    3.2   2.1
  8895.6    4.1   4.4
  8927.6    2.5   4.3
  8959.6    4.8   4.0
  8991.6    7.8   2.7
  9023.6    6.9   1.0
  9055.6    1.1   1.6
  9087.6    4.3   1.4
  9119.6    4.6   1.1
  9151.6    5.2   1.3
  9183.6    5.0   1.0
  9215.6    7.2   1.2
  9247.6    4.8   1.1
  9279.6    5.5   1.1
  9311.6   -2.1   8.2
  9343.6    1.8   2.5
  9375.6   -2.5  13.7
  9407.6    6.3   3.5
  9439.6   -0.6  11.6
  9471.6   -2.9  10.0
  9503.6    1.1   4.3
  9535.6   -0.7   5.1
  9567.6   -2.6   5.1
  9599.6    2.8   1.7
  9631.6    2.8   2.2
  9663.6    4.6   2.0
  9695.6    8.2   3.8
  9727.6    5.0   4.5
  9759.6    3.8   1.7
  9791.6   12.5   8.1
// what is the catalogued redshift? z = 0.37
